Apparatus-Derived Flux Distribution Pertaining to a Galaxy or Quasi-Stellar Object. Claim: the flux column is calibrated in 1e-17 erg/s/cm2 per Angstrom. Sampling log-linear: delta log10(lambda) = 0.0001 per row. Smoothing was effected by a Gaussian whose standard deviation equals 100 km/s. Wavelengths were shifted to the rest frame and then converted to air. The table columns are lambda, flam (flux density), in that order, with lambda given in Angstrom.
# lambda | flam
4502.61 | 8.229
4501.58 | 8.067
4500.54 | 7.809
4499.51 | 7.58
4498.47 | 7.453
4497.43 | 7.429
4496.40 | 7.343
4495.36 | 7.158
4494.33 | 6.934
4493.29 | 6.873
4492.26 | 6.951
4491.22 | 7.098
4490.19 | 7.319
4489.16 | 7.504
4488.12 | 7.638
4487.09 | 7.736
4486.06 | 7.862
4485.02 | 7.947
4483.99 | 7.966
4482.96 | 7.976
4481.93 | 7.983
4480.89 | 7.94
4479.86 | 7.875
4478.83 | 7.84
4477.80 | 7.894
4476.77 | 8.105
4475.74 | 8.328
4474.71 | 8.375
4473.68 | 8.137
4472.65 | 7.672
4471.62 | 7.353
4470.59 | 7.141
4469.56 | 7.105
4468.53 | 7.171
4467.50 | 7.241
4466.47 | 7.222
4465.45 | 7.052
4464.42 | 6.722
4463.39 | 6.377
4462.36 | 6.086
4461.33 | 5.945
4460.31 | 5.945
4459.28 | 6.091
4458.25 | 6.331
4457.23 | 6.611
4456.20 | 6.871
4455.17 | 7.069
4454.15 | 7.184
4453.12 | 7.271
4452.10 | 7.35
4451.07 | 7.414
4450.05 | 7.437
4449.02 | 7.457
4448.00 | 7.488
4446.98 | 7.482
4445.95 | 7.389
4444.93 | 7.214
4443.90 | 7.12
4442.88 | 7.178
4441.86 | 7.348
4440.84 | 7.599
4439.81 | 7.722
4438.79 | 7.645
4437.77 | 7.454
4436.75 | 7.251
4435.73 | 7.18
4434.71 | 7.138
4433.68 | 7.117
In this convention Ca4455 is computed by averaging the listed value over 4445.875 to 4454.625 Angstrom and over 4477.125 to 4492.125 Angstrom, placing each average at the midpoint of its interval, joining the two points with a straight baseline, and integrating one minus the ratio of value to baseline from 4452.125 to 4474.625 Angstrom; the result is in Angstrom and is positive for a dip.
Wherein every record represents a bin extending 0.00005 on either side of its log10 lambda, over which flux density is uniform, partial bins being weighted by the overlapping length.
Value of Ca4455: 1.8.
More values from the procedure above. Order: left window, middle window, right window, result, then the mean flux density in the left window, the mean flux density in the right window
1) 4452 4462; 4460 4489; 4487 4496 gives -2.2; 6.63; 7.22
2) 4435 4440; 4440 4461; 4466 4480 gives 1.2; 7.43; 7.67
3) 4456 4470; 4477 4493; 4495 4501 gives -1.2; 6.62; 7.46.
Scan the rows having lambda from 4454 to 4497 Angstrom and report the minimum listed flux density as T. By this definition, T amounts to 5.945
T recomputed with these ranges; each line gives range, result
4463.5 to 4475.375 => 6.722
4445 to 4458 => 6.611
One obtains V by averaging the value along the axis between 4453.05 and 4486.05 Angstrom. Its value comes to 7.28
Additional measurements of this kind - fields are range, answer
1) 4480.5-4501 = 7.52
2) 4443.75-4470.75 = 6.95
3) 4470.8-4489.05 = 7.9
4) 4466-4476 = 7.55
